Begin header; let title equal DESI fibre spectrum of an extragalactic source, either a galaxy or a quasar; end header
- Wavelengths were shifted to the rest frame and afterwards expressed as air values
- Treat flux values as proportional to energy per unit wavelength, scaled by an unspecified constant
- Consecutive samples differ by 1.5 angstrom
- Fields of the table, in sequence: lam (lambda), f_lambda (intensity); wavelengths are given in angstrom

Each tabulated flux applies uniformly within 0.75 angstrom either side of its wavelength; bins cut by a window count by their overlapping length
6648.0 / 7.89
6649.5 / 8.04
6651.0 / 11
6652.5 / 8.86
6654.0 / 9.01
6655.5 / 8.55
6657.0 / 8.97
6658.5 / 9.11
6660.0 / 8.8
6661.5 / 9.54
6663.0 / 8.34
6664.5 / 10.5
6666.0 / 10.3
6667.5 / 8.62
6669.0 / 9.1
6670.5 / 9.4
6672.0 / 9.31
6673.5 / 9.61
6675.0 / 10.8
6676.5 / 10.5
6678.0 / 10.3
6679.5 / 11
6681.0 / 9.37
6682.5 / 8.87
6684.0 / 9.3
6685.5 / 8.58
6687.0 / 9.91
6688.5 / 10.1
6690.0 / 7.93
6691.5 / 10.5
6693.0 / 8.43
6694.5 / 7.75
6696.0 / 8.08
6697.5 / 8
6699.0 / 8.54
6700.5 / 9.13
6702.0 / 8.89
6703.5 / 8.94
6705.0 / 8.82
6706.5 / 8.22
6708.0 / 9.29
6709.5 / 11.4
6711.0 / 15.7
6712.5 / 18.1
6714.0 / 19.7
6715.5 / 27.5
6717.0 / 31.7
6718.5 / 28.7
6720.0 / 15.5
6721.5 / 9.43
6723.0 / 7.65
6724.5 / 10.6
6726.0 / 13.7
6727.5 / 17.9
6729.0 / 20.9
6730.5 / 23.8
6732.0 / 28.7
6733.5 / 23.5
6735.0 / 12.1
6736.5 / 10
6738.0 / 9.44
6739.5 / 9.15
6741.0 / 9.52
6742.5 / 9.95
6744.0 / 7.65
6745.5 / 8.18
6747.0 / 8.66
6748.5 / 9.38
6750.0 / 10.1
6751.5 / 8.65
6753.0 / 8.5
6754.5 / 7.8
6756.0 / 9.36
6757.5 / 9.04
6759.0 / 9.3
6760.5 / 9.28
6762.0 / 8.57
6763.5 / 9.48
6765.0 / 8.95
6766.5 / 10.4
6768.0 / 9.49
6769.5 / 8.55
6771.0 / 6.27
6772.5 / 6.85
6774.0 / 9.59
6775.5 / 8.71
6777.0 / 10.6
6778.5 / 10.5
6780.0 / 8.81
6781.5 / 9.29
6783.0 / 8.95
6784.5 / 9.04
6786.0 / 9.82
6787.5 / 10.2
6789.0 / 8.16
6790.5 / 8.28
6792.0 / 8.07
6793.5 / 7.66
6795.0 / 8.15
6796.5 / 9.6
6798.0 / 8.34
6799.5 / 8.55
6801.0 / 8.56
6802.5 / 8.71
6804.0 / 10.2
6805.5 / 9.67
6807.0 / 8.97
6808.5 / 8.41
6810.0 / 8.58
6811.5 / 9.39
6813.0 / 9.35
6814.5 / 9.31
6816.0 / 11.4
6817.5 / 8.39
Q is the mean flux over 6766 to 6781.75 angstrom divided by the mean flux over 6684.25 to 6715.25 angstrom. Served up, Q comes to 0.85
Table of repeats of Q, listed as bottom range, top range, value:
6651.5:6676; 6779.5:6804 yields 0.94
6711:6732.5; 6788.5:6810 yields 0.45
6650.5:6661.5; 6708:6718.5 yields 2.23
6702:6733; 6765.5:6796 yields 0.53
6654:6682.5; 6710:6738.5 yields 1.91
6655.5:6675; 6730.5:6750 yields 1.35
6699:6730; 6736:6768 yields 0.61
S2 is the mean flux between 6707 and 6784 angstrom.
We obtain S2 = 12.4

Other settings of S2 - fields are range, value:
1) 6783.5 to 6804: 8.76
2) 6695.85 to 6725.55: 13.8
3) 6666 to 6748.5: 12.3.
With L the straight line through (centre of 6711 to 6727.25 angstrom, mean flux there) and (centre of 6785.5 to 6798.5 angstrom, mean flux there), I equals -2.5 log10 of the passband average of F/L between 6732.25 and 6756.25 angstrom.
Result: 0.39 mag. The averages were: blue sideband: 18.1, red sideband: 8.68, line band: 10.5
